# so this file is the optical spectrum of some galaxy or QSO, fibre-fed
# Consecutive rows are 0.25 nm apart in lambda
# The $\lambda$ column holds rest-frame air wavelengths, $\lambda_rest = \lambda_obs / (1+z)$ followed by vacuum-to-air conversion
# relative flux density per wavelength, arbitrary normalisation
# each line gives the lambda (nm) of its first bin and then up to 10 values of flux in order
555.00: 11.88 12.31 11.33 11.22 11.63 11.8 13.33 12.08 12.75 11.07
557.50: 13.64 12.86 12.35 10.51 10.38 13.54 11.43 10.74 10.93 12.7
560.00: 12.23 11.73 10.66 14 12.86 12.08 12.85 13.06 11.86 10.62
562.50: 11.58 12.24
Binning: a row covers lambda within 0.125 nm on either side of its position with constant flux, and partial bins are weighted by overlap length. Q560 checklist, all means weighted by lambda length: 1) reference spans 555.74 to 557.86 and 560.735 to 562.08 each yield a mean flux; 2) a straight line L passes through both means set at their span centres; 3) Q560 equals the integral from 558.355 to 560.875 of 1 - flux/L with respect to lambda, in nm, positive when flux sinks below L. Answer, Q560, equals 0.148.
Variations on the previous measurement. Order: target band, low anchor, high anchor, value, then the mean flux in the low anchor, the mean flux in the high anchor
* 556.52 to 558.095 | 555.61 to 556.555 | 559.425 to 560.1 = -0.08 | 11.9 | 12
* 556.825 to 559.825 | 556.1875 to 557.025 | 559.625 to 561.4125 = 0.13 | 12.5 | 12.3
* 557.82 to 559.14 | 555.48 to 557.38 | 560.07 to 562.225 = 0.05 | 11.9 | 12.3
